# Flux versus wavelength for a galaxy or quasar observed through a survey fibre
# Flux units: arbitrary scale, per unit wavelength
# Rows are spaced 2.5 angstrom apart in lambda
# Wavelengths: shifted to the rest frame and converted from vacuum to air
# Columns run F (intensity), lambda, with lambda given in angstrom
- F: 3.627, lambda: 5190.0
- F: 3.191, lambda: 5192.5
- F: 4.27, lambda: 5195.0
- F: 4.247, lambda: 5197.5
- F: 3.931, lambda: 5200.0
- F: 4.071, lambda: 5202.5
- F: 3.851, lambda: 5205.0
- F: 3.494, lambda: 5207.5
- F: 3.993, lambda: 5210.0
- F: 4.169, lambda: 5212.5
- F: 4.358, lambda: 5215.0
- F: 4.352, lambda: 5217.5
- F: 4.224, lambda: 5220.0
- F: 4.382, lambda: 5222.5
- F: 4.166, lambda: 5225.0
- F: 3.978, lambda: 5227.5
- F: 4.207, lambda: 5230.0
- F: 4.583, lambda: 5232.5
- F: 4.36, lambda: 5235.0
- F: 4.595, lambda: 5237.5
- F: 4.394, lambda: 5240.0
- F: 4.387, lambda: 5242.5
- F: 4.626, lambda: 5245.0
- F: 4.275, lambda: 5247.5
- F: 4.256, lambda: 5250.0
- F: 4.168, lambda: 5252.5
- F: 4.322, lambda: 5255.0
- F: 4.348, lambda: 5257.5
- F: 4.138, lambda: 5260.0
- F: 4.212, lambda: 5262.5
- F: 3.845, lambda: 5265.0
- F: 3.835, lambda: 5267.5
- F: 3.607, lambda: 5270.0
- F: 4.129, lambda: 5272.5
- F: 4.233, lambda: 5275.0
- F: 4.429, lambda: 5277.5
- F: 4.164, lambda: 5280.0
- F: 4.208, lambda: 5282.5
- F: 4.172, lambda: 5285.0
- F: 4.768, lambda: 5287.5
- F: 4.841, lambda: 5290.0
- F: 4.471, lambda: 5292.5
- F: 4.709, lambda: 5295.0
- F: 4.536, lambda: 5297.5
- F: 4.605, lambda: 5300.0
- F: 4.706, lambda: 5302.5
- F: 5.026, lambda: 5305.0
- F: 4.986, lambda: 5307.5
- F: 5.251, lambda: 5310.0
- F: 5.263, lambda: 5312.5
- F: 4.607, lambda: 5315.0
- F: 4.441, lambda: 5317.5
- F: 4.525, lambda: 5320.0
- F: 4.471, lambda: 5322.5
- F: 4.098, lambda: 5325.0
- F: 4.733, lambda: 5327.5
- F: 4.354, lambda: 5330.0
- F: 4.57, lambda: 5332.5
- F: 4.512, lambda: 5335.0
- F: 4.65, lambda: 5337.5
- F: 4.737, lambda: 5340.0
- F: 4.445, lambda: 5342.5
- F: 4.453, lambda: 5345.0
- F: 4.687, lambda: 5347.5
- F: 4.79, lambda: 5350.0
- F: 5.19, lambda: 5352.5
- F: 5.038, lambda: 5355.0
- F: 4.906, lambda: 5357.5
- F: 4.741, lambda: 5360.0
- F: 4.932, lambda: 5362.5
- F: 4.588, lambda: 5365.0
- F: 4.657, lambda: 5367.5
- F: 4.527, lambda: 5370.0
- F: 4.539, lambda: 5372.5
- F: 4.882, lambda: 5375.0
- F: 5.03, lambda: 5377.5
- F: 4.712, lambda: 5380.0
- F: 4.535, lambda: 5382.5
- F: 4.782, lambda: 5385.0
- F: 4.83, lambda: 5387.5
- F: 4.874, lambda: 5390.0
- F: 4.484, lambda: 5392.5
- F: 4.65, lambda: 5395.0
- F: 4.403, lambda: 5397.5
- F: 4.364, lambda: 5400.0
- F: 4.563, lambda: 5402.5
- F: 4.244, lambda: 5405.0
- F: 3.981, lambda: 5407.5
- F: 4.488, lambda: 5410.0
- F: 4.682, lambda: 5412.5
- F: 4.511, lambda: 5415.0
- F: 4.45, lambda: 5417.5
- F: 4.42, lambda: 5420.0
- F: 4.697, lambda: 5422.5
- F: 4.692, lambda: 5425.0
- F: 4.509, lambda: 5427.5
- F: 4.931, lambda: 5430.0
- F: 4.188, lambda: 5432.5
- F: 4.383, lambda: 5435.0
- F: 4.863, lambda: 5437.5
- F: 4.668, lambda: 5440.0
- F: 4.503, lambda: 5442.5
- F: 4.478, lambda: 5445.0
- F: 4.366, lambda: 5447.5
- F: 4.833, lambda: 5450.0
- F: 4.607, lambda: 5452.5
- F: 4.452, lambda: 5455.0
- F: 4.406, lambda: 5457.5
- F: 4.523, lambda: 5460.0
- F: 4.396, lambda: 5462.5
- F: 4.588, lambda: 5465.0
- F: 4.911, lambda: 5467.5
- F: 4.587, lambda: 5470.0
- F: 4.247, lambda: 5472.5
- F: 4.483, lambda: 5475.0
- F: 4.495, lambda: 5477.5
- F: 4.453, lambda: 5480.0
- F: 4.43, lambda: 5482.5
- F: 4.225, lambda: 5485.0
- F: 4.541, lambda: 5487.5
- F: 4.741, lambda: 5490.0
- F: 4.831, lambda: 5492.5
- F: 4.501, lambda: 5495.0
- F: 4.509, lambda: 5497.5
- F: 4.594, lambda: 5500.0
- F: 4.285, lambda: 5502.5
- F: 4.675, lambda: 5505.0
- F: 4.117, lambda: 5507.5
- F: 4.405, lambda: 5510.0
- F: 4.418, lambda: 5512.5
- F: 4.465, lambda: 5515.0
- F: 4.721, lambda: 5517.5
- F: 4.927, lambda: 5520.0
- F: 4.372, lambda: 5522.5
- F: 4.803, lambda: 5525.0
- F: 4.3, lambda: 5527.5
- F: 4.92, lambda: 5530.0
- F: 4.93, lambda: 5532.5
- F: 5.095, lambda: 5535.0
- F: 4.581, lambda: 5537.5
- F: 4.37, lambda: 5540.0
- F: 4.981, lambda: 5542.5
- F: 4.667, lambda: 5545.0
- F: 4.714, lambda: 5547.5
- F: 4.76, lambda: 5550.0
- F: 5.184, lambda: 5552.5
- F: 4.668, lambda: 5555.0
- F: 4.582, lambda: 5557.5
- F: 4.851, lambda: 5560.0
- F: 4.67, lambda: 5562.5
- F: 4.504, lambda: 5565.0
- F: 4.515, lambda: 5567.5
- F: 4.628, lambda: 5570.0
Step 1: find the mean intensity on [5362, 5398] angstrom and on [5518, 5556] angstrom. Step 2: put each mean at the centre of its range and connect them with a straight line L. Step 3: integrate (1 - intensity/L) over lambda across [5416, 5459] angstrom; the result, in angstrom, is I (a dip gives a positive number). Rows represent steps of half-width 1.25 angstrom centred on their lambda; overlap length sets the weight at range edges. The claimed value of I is 1.47 angstrom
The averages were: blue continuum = 4.7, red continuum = 4.75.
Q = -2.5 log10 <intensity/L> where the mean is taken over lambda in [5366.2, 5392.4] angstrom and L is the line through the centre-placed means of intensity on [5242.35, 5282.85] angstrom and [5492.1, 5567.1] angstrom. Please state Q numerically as -0.08 mag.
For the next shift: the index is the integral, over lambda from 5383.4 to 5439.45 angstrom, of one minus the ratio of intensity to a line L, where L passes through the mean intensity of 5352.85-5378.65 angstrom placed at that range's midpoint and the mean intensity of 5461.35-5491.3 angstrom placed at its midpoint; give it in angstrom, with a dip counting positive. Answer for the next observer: 1.58 angstrom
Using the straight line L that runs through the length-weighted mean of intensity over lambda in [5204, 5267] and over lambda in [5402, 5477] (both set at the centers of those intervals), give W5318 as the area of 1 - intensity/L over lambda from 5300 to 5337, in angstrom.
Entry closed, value -2.8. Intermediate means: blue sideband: 4.22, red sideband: 4.52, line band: 4.68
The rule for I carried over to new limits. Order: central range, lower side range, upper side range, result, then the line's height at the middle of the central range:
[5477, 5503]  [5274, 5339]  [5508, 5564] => 0.9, 4.67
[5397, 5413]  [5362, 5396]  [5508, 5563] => 1.1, 4.71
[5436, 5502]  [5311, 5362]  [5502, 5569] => 1.6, 4.66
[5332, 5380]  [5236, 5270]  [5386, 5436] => -3.4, 4.42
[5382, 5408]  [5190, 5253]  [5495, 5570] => -0.6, 4.43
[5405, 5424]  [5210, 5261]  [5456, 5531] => 0.0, 4.46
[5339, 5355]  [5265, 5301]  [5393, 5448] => -1.2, 4.4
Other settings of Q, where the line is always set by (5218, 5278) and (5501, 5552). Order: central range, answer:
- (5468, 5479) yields 0.02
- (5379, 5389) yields -0.07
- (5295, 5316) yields -0.13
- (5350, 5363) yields -0.13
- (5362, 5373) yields -0.06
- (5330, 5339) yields -0.05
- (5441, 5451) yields -0.01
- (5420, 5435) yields -0.02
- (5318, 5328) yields -0.02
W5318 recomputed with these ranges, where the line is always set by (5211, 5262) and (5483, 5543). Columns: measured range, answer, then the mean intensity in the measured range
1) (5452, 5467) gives 0.08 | 4.51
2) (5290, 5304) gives -0.84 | 4.63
